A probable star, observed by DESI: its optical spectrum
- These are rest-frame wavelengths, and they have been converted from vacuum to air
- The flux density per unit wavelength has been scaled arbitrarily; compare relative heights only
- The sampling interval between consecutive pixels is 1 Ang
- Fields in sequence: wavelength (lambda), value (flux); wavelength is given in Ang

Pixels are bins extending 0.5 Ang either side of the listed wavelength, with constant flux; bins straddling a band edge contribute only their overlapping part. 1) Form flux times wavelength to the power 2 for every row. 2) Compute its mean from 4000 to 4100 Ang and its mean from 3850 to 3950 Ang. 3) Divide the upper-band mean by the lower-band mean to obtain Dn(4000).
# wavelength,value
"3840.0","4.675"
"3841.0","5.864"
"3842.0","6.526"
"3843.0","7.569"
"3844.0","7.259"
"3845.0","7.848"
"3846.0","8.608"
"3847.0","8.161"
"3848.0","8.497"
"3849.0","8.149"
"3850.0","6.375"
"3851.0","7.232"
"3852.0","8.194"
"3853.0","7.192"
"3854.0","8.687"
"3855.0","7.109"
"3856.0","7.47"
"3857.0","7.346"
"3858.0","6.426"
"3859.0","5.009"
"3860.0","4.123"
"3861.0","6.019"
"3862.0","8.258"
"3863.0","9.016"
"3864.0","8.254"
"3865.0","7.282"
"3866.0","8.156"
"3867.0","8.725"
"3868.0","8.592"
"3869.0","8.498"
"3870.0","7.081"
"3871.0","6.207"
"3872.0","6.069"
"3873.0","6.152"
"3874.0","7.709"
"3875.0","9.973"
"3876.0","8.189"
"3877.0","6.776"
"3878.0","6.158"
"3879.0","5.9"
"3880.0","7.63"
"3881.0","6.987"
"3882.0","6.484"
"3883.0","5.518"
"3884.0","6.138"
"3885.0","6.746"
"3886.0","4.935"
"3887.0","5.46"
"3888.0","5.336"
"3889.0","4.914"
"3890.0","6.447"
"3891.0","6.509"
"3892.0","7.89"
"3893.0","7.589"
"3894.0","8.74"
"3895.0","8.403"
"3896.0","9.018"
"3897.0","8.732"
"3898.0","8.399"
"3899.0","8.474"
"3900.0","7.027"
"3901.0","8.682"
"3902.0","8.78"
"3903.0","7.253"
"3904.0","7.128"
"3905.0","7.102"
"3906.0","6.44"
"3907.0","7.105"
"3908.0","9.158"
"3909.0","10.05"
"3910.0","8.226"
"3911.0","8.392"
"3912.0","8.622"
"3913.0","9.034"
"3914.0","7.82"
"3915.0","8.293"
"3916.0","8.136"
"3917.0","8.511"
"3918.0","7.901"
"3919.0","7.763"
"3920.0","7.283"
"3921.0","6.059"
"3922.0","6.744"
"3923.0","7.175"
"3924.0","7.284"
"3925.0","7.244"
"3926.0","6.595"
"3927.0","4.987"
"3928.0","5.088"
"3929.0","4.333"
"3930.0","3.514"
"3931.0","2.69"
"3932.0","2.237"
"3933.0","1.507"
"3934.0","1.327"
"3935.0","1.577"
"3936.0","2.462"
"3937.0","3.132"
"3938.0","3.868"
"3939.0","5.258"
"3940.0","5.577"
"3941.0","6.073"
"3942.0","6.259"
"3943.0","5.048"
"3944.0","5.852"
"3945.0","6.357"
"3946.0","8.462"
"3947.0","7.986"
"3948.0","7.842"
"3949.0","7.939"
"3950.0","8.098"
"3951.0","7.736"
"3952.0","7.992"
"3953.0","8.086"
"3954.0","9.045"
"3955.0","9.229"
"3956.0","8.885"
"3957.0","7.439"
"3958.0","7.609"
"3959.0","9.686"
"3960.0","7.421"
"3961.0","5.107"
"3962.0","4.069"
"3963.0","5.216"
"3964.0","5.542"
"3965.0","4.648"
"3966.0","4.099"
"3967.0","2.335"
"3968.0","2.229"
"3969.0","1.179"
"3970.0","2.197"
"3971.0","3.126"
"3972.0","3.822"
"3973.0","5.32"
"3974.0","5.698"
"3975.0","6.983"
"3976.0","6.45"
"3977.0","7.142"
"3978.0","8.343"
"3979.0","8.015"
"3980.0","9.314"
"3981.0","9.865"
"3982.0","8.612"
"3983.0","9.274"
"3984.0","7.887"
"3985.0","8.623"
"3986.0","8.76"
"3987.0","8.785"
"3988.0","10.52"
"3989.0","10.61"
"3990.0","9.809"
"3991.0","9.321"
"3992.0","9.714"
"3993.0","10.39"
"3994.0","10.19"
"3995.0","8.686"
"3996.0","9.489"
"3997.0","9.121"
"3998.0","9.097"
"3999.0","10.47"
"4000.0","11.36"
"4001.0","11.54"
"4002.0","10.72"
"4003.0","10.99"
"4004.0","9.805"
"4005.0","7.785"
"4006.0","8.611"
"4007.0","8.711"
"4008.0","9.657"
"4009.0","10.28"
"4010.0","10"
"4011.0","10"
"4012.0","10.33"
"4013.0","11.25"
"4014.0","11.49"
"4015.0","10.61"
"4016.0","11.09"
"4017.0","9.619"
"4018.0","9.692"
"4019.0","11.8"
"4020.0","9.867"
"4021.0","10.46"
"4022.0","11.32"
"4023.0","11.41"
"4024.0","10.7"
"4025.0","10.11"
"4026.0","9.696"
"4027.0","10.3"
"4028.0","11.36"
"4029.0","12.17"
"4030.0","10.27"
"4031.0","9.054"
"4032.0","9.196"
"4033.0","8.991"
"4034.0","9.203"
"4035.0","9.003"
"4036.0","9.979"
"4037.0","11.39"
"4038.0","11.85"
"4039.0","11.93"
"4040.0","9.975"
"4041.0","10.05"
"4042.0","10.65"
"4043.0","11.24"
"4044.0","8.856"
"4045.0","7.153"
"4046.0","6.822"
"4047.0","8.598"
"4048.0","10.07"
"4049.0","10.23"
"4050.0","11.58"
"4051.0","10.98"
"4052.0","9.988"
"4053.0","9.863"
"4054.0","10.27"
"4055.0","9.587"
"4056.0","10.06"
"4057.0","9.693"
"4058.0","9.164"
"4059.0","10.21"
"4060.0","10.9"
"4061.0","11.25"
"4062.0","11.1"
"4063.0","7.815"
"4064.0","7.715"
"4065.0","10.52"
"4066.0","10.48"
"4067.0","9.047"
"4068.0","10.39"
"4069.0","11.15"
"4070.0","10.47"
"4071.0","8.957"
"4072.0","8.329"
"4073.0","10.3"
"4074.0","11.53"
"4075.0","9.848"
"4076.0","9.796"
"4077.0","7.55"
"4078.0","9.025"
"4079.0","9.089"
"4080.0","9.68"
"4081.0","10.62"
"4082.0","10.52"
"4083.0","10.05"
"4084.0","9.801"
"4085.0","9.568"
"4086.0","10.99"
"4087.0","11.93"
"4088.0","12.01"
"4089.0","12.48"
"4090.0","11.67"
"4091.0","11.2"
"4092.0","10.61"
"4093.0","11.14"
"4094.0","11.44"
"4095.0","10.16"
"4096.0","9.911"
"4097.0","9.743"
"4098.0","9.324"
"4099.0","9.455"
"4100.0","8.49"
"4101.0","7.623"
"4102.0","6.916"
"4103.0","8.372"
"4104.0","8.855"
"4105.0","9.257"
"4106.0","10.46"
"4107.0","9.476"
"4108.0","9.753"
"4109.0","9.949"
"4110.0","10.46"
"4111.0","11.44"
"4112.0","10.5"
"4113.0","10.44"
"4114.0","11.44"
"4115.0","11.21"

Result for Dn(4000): 1.61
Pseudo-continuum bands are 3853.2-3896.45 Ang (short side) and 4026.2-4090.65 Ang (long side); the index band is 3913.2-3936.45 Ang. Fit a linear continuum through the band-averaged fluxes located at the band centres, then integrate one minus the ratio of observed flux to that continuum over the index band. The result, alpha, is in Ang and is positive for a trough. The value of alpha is 6.8 Ang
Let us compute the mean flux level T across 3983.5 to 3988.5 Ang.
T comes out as 8.92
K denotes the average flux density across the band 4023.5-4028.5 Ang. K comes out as 10.4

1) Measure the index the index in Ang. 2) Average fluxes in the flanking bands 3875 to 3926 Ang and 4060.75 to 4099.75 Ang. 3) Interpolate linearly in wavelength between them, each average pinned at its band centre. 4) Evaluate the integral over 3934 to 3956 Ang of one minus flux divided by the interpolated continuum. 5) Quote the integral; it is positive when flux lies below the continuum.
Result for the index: 4.9 Ang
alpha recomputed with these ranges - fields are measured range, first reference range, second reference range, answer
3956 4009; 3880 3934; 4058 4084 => 3.46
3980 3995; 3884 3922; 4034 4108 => -1.10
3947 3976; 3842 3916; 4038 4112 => 8.25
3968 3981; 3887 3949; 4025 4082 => 3.81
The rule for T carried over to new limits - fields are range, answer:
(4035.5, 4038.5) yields 11.1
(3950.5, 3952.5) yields 7.86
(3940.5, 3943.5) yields 5.79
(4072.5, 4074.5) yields 10.9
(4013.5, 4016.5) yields 11.1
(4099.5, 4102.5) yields 7.68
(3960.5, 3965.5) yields 4.92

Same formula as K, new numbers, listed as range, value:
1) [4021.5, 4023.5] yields 11.4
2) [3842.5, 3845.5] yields 7.56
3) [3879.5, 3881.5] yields 7.31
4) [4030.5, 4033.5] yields 9.08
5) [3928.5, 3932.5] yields 3.19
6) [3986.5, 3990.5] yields 9.93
